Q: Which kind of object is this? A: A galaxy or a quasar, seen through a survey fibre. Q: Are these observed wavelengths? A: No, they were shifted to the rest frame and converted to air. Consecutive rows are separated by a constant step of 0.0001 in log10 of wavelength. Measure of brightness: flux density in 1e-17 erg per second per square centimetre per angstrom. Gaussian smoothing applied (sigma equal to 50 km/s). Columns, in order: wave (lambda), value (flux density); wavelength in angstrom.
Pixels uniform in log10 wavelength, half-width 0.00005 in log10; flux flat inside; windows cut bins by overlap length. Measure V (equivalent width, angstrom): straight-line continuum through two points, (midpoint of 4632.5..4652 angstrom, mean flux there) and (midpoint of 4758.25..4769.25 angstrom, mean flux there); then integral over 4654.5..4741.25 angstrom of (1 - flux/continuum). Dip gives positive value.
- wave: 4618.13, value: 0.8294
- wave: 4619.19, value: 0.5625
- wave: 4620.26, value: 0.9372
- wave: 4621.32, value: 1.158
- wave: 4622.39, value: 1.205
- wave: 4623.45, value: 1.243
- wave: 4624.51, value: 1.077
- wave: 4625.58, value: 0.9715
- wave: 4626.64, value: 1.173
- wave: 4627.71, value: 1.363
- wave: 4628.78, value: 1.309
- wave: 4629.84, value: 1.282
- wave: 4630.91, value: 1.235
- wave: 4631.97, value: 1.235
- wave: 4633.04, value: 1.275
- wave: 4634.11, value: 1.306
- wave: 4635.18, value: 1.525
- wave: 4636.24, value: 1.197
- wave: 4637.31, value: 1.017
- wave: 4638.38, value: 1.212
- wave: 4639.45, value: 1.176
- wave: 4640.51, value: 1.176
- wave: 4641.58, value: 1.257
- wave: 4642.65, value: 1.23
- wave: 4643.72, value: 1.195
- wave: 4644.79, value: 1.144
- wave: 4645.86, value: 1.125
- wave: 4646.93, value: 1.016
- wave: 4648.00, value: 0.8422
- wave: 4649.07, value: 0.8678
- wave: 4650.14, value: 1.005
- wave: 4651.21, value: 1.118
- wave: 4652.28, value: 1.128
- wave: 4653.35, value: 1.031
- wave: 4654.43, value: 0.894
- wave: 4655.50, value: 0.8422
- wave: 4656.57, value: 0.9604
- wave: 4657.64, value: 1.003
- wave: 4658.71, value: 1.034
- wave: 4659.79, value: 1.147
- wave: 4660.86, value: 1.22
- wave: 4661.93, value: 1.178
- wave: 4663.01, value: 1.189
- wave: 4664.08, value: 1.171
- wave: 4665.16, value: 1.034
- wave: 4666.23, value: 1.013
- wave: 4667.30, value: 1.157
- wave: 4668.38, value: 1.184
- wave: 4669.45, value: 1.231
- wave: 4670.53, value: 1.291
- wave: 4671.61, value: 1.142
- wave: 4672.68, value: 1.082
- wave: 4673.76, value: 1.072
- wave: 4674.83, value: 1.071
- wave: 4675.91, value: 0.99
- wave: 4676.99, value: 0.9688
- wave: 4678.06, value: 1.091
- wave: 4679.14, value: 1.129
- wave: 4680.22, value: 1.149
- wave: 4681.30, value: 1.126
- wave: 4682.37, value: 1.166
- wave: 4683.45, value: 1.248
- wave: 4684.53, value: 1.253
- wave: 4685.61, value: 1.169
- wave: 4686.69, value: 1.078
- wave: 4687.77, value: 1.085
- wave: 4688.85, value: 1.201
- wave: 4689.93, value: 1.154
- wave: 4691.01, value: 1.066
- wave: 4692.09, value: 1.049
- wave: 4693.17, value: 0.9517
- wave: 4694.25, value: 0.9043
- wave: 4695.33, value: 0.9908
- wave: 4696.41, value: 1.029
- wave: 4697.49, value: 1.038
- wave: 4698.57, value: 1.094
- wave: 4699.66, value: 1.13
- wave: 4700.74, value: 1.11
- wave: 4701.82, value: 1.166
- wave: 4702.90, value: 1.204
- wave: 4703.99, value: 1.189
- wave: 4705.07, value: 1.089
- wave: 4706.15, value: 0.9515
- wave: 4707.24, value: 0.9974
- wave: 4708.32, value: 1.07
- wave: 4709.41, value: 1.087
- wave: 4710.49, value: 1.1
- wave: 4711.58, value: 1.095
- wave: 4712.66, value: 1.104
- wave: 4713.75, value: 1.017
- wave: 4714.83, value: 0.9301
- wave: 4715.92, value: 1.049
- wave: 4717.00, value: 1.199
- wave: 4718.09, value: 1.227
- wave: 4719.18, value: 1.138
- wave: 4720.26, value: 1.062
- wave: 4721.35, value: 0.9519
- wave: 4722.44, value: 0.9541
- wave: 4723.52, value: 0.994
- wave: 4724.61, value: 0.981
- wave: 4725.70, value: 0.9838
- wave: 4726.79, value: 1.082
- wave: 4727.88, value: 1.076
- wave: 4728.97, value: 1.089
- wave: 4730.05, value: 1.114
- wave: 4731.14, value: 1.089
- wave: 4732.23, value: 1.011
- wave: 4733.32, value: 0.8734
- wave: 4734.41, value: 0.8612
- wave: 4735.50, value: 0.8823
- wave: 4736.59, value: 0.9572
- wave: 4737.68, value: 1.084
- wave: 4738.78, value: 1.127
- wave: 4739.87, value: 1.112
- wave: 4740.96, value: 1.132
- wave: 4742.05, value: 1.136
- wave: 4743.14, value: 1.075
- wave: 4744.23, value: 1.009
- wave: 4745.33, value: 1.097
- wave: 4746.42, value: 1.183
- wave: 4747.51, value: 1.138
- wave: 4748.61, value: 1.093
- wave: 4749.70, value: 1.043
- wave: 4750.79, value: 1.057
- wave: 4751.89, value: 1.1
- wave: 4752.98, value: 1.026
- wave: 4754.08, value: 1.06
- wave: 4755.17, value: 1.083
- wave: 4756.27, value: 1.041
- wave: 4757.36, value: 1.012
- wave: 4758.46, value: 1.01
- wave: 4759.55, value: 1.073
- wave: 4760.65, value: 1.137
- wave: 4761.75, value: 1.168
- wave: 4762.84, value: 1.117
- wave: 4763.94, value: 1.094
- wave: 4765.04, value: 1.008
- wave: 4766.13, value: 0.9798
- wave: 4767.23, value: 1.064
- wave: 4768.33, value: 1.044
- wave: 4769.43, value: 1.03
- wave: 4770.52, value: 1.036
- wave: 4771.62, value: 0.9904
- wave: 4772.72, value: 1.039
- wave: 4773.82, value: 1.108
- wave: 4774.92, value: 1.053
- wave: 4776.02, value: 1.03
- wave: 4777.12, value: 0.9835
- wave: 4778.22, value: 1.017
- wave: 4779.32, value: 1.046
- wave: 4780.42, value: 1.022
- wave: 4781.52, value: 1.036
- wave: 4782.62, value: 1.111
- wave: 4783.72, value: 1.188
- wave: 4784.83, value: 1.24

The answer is 2.8 angstrom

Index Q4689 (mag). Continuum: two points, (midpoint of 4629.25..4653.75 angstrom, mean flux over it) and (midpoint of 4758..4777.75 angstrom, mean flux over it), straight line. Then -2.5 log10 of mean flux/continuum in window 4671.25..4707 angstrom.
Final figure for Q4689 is 0.02 mag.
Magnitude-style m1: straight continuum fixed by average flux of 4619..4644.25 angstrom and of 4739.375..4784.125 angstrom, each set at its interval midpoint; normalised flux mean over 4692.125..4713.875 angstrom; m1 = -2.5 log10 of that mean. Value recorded 0.06 mag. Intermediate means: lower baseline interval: 1.19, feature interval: 1.07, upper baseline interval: 1.07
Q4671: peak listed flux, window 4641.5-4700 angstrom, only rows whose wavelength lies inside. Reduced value 1.291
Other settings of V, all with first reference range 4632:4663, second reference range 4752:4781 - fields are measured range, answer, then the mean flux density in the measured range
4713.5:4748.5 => 0.58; 1.05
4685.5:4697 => 0.35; 1.06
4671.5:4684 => -0.04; 1.1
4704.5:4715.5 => 0.37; 1.04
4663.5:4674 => -0.35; 1.14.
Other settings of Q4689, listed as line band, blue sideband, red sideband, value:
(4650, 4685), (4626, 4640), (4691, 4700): 0.02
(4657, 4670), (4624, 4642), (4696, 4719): 0.04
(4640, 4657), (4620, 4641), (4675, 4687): 0.12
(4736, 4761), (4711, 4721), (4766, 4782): -0.02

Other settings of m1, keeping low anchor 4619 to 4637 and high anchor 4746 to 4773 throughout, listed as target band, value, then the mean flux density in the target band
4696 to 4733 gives 0.04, 1.07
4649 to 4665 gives 0.10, 1.06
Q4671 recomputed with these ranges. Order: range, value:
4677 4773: 1.253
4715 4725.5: 1.227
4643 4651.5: 1.195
